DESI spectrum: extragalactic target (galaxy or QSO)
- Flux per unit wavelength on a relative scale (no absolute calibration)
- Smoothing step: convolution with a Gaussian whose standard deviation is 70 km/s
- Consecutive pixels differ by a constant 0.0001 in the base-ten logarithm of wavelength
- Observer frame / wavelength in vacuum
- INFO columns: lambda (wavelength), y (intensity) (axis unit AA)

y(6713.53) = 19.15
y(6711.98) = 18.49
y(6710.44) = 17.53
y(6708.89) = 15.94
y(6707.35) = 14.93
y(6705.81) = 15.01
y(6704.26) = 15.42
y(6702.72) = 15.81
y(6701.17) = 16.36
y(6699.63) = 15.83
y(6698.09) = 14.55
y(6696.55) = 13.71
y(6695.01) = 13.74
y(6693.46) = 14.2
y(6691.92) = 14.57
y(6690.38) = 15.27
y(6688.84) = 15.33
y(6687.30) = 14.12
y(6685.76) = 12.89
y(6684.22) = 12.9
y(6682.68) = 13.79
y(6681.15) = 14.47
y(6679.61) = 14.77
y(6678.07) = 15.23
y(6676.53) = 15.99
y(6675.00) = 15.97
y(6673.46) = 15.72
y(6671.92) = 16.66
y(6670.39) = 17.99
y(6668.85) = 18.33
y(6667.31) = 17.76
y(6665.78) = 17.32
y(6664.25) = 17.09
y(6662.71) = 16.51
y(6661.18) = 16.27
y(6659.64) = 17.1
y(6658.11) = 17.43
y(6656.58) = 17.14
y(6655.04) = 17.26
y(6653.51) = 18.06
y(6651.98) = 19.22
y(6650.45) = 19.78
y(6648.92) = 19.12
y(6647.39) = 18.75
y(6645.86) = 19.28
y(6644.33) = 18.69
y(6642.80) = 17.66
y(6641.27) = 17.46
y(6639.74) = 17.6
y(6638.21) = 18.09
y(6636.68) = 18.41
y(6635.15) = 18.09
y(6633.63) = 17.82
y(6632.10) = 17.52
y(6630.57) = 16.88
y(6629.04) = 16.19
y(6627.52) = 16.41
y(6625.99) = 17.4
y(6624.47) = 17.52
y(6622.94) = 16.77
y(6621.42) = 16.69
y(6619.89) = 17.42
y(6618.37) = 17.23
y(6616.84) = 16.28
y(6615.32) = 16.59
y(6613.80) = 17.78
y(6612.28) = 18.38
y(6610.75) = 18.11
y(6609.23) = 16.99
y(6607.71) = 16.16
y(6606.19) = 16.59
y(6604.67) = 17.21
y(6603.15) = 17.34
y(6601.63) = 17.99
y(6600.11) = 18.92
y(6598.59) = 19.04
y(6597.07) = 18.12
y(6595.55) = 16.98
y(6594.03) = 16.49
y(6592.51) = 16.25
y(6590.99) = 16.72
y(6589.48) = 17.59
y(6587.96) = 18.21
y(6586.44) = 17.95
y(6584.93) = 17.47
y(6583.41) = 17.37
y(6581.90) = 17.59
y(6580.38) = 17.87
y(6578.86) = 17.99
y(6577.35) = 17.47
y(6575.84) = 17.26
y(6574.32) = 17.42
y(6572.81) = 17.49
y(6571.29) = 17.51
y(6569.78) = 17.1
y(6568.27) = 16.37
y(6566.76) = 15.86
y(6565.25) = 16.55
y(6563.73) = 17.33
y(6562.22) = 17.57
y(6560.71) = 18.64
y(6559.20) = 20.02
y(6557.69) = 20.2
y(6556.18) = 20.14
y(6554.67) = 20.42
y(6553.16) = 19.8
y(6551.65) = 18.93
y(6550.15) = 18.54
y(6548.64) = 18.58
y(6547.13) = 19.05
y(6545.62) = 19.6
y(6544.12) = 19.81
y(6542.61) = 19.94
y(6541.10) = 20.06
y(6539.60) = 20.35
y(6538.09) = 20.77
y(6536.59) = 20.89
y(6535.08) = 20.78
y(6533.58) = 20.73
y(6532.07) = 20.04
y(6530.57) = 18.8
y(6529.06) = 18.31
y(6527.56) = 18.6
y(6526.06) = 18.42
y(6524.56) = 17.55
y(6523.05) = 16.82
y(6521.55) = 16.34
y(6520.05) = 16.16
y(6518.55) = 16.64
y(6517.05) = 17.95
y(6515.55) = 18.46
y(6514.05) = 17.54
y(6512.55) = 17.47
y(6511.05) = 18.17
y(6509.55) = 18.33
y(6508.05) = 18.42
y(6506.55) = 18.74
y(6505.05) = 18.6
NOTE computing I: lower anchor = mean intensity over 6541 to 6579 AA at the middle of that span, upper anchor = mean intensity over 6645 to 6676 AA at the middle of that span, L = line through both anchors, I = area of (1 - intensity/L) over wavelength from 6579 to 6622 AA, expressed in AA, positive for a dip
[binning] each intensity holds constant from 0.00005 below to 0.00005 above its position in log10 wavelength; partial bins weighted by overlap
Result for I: 1.6 AA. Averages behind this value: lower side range 18.4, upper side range 17.6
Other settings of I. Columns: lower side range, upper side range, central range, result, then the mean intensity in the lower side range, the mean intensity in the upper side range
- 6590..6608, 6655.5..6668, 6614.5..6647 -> -0.4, 17.4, 17.1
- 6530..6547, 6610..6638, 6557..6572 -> 1.2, 20.1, 17.3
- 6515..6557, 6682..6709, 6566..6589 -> 0.6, 19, 14.7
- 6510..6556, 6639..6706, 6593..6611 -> 0.2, 18.9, 16.3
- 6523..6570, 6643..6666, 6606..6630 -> 1.7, 19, 17.9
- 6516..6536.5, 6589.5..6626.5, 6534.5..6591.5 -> -2.0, 18.3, 17.3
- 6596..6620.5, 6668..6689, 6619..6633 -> 0.0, 17.5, 15.3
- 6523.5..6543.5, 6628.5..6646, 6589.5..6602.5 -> 0.6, 19.6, 17.8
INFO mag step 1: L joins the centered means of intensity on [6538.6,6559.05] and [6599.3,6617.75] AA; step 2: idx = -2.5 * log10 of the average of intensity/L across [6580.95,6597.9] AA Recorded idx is 0.046 mag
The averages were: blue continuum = 19.7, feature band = 17.4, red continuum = 17.4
